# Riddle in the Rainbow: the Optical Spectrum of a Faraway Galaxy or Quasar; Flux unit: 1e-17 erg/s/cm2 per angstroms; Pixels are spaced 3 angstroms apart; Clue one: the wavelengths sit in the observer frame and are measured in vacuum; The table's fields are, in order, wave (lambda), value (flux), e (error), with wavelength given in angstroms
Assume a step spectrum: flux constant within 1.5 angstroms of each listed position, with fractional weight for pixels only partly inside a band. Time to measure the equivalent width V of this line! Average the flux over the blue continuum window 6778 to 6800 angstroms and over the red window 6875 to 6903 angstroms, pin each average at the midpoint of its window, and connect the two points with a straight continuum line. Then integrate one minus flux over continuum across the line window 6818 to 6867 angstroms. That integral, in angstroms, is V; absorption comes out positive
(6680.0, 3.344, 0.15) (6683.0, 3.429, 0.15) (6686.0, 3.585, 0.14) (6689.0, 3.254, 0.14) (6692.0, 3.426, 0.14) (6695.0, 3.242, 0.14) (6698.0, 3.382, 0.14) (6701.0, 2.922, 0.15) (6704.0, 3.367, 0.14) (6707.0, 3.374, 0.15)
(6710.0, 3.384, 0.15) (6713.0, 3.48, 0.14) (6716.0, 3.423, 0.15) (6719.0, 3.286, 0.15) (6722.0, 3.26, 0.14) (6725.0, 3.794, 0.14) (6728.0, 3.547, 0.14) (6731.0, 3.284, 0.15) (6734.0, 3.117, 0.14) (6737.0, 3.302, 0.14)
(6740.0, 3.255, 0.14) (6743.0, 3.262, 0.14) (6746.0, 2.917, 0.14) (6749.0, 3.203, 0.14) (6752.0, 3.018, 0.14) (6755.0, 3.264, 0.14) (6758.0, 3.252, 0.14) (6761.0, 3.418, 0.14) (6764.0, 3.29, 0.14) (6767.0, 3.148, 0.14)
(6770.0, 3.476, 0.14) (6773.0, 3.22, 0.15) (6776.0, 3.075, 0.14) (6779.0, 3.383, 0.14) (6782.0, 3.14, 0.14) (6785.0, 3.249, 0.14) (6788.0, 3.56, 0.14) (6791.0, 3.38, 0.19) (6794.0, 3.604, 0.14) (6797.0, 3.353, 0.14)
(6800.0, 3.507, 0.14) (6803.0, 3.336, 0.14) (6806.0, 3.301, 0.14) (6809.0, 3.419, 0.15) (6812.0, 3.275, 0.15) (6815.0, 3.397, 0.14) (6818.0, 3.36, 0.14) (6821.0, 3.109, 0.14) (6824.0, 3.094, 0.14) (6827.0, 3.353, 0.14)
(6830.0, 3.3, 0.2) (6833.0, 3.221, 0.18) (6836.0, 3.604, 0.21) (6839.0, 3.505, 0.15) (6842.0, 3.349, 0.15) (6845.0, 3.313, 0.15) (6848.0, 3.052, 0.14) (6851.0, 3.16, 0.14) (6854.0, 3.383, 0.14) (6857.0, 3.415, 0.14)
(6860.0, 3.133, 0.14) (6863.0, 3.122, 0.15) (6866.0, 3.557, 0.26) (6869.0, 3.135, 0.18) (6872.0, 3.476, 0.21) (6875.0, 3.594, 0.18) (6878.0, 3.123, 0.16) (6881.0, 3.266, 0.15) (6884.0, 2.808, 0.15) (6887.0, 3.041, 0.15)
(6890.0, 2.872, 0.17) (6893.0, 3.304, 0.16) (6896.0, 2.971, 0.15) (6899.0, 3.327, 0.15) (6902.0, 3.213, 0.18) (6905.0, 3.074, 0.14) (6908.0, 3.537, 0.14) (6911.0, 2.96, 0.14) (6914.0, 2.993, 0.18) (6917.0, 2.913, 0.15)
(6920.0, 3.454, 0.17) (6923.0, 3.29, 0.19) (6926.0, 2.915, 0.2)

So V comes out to -0.6 angstroms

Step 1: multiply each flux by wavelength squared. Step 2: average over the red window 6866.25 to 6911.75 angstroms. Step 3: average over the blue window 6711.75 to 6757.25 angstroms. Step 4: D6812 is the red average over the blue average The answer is 1.02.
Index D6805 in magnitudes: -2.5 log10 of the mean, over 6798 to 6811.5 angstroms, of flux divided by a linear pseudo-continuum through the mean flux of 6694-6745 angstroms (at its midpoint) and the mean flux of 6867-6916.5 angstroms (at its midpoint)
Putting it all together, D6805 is -0.04 mag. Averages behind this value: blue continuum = 3.33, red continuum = 3.17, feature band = 3.38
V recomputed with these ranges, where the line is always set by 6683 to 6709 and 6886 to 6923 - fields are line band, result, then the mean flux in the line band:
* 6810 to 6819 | -0.3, 3.35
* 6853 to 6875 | -1.1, 3.33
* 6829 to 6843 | -0.9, 3.4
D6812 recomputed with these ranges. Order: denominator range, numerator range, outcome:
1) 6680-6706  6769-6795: 1.03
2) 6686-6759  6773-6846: 1.04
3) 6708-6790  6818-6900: 1.02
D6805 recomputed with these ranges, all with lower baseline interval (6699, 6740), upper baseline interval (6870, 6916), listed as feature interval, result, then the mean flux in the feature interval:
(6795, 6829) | -0.02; 3.32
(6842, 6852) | 0.00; 3.2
